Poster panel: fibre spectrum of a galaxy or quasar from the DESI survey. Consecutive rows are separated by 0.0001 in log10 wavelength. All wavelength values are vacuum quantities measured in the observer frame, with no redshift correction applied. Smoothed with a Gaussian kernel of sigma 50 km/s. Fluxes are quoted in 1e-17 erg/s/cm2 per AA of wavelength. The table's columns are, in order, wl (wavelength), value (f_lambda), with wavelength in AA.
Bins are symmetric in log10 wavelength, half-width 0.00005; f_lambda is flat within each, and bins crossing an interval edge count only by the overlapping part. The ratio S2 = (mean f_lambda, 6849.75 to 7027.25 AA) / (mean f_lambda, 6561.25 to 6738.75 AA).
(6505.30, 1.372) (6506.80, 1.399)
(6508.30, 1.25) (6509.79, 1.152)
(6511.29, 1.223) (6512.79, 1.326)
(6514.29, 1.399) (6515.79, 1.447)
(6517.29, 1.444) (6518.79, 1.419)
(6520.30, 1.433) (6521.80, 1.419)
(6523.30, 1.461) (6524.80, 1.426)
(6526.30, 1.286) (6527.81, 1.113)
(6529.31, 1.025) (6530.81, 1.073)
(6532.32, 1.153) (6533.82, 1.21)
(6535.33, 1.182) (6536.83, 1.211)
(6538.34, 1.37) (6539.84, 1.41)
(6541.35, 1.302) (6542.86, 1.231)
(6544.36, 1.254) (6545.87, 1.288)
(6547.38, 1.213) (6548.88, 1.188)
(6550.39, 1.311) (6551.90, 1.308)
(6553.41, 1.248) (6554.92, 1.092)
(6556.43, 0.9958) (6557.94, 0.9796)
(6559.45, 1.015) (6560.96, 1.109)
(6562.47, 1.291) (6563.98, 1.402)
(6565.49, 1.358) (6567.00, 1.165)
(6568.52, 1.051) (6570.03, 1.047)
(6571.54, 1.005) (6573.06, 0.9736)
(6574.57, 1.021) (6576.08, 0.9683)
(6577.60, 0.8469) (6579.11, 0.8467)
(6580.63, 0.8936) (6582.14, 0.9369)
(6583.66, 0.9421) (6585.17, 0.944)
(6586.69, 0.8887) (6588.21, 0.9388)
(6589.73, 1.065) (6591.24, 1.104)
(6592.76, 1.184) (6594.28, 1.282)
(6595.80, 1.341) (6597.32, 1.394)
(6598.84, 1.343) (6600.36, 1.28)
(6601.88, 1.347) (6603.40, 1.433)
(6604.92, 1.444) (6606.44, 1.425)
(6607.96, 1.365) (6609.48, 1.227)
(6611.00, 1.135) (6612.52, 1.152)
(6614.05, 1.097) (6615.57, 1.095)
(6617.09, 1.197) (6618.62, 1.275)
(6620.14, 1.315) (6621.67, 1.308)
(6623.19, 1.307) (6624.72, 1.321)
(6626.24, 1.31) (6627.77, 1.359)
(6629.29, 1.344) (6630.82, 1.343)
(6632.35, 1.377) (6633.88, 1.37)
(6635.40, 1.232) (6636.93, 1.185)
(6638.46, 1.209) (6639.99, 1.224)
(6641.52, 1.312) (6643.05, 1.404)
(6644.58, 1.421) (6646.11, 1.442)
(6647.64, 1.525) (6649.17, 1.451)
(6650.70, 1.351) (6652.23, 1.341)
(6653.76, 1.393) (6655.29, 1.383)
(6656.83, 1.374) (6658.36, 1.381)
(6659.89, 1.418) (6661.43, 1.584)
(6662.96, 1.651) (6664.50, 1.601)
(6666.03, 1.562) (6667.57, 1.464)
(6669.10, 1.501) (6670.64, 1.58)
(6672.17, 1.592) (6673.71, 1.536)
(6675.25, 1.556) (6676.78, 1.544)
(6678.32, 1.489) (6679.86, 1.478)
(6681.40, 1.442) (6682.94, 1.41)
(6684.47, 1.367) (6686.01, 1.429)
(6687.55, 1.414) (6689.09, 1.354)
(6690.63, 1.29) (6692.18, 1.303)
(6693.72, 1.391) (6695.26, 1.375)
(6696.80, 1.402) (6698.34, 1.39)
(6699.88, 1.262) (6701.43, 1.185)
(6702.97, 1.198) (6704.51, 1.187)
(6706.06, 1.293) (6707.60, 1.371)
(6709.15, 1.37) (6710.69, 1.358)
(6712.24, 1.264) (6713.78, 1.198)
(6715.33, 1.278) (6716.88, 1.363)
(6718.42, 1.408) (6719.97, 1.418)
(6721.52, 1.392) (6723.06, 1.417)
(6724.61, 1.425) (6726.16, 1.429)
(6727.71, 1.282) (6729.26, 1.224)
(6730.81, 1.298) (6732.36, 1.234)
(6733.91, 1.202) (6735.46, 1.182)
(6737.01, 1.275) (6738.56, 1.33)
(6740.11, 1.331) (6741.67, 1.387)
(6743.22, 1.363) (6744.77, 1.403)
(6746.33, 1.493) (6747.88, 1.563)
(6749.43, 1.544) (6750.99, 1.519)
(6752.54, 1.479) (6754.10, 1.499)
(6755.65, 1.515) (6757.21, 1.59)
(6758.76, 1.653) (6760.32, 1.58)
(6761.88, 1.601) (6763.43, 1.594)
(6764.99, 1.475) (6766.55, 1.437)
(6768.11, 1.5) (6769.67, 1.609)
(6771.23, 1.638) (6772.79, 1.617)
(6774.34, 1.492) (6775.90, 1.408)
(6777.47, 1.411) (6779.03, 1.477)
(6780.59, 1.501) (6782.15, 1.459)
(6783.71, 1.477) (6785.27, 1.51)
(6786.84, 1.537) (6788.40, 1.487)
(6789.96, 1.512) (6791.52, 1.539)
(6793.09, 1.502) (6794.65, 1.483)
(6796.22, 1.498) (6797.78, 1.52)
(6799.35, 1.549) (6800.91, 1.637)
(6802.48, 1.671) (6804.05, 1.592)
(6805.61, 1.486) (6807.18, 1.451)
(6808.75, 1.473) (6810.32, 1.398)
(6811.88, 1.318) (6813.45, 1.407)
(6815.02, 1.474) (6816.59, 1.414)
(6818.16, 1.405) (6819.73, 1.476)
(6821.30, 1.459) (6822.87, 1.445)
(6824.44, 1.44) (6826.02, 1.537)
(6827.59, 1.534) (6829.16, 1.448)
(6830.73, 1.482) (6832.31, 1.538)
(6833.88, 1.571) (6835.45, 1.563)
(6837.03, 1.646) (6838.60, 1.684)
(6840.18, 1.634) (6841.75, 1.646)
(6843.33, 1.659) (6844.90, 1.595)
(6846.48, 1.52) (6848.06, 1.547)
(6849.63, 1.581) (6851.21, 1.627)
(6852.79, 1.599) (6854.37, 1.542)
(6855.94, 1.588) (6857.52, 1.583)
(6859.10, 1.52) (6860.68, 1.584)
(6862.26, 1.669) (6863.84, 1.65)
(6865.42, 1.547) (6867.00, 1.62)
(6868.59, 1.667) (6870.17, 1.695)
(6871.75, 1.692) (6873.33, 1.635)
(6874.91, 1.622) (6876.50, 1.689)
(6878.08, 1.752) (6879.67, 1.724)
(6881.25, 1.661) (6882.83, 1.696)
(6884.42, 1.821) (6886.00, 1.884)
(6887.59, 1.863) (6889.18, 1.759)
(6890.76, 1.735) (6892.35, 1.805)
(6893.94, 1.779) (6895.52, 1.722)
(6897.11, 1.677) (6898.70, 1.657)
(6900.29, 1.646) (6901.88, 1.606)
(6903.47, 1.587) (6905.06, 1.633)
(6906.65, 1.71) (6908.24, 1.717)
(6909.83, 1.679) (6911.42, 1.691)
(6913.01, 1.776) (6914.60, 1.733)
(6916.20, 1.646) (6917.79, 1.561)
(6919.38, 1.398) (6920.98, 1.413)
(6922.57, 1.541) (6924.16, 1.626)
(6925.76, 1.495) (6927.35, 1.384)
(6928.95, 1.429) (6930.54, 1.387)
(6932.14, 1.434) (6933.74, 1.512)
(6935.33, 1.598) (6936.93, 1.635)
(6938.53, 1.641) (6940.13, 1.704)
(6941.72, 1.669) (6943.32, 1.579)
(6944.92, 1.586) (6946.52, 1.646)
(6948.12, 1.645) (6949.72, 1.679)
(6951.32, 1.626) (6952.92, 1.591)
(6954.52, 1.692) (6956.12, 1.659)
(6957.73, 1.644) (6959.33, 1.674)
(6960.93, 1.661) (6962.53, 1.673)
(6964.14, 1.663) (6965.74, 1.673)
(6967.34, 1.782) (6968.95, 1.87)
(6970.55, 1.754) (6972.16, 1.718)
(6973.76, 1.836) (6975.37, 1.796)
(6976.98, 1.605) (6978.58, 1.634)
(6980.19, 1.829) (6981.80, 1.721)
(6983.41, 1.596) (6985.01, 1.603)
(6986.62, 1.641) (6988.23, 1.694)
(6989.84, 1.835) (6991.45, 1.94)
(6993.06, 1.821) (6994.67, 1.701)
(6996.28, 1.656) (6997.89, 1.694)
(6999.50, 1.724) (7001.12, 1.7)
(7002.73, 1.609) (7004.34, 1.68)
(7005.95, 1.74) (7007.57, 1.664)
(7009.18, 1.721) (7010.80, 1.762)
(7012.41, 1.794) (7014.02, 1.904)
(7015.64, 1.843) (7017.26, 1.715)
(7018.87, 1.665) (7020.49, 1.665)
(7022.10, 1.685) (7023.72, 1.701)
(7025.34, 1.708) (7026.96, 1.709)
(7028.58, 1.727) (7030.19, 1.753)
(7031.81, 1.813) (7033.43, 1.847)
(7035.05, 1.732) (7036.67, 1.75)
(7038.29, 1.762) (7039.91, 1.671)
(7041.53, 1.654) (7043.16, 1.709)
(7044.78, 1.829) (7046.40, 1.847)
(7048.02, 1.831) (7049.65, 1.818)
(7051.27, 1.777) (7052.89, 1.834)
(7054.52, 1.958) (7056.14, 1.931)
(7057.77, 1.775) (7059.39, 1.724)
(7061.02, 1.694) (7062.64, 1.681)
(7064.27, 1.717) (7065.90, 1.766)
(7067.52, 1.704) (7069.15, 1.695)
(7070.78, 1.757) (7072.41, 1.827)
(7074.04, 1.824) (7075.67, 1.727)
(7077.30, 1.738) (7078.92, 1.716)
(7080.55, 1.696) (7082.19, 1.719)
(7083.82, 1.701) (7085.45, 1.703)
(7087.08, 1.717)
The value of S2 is 1.29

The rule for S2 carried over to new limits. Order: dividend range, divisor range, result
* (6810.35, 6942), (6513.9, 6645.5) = 1.31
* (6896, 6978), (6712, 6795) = 1.13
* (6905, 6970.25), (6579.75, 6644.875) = 1.31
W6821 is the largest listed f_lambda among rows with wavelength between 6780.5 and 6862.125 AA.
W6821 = 1.684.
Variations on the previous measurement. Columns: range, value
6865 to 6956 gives 1.884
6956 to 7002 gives 1.94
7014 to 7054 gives 1.904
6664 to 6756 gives 1.601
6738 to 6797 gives 1.653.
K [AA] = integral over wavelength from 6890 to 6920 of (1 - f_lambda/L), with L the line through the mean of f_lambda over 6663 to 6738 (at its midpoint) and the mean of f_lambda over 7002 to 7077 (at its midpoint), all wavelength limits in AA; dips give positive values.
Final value -1.28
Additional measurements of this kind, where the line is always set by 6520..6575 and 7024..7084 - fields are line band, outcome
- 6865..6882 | -1.13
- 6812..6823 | 0.50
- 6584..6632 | 1.11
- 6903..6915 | -0.68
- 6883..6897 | -1.82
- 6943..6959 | 0.09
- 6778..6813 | -0.60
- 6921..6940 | 1.24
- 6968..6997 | -0.95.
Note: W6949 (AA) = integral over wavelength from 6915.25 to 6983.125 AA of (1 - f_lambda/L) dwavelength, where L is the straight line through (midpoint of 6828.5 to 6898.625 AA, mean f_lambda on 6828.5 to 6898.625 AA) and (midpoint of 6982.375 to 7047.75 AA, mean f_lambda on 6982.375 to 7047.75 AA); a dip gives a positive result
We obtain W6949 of 2.8 AA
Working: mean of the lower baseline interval 1.65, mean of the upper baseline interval 1.73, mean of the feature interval 1.63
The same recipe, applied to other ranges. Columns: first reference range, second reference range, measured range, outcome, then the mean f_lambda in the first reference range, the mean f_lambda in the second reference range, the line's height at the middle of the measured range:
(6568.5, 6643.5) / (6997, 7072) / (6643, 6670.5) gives -4.5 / 1.19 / 1.75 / 1.26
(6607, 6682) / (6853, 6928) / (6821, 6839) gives 0.7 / 1.38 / 1.65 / 1.59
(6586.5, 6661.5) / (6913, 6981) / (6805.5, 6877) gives -1.4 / 1.3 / 1.63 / 1.52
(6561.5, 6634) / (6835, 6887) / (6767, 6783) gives -0.2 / 1.19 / 1.64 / 1.49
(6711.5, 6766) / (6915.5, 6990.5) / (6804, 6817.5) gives 0.4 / 1.41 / 1.63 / 1.48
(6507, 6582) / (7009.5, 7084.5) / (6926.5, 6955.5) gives 1.1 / 1.2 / 1.76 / 1.64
